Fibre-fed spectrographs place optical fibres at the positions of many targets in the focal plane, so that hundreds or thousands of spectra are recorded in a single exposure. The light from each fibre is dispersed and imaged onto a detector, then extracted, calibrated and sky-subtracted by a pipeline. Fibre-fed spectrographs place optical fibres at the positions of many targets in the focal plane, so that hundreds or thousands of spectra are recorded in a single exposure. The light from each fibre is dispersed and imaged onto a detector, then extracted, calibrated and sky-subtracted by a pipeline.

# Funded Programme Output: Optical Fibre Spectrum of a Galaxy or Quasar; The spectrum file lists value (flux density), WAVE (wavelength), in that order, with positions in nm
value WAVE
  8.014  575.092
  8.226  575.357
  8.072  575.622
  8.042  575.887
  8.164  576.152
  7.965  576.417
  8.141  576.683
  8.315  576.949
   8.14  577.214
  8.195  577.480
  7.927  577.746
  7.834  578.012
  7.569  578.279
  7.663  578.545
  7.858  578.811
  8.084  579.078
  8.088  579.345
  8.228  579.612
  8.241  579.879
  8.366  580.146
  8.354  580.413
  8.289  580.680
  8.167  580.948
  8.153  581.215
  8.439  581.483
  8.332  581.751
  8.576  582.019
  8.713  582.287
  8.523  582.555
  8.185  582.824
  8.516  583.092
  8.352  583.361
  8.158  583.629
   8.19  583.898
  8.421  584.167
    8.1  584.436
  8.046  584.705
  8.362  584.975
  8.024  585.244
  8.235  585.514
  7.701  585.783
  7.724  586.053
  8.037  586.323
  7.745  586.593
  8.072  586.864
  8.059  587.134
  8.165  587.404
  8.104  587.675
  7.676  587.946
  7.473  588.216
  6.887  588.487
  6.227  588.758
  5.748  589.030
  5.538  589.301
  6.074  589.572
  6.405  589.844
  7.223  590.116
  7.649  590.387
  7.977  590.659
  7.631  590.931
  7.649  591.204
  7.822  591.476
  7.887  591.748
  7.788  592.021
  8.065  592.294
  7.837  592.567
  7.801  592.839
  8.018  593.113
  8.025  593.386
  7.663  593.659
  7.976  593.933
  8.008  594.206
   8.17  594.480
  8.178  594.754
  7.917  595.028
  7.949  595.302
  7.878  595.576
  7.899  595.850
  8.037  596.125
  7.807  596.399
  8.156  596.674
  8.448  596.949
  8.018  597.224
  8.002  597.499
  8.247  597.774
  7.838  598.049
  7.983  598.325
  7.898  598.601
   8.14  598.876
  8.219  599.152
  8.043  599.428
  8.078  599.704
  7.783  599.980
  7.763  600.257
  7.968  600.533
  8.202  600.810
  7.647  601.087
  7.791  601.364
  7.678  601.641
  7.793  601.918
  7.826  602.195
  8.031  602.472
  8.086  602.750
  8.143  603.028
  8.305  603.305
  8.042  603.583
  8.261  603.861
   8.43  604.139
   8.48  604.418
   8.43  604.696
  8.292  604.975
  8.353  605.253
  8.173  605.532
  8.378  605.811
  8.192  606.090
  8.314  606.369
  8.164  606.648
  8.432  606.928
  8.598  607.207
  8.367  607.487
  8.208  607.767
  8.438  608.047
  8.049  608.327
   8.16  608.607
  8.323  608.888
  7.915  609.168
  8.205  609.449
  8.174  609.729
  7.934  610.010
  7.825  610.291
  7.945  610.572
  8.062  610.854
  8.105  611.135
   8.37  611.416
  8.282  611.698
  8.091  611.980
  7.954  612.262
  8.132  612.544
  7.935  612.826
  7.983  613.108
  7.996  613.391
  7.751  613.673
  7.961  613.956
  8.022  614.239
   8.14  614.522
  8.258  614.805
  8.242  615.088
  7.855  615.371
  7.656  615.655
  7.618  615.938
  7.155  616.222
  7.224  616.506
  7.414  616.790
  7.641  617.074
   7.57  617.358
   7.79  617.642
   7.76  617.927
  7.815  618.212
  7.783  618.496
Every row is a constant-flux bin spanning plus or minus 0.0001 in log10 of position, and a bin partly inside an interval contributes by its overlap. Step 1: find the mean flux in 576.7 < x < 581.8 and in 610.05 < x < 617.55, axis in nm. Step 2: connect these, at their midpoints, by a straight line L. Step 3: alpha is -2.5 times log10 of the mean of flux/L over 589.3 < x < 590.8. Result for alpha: 0.16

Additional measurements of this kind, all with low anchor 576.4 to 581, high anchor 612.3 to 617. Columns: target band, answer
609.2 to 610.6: -0.02 mag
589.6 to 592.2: 0.07 mag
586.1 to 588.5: 0.02 mag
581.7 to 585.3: -0.04 mag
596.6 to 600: -0.02 mag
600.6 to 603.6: 0.00 mag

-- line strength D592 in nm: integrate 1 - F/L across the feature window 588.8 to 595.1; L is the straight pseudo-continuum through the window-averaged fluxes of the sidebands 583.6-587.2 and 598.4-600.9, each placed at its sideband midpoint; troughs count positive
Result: 0.417 nm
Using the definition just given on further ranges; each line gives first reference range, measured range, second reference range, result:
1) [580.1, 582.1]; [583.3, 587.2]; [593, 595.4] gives 0.07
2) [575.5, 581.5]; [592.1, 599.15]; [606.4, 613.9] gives 0.10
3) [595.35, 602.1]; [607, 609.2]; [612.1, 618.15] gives -0.11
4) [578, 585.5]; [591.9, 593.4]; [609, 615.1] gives 0.04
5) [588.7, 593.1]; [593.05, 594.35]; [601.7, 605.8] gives -0.08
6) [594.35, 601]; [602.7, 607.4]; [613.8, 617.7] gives -0.23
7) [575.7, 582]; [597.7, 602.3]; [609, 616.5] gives 0.05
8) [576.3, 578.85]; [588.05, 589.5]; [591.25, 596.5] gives 0.28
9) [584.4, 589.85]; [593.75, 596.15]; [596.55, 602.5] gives -0.06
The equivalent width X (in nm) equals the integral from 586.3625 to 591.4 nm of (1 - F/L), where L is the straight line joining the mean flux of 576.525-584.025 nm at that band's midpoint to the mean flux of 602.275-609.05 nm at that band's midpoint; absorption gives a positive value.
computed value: 0.59 nm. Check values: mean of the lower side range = 8.2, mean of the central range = 7.26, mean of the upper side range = 8.27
